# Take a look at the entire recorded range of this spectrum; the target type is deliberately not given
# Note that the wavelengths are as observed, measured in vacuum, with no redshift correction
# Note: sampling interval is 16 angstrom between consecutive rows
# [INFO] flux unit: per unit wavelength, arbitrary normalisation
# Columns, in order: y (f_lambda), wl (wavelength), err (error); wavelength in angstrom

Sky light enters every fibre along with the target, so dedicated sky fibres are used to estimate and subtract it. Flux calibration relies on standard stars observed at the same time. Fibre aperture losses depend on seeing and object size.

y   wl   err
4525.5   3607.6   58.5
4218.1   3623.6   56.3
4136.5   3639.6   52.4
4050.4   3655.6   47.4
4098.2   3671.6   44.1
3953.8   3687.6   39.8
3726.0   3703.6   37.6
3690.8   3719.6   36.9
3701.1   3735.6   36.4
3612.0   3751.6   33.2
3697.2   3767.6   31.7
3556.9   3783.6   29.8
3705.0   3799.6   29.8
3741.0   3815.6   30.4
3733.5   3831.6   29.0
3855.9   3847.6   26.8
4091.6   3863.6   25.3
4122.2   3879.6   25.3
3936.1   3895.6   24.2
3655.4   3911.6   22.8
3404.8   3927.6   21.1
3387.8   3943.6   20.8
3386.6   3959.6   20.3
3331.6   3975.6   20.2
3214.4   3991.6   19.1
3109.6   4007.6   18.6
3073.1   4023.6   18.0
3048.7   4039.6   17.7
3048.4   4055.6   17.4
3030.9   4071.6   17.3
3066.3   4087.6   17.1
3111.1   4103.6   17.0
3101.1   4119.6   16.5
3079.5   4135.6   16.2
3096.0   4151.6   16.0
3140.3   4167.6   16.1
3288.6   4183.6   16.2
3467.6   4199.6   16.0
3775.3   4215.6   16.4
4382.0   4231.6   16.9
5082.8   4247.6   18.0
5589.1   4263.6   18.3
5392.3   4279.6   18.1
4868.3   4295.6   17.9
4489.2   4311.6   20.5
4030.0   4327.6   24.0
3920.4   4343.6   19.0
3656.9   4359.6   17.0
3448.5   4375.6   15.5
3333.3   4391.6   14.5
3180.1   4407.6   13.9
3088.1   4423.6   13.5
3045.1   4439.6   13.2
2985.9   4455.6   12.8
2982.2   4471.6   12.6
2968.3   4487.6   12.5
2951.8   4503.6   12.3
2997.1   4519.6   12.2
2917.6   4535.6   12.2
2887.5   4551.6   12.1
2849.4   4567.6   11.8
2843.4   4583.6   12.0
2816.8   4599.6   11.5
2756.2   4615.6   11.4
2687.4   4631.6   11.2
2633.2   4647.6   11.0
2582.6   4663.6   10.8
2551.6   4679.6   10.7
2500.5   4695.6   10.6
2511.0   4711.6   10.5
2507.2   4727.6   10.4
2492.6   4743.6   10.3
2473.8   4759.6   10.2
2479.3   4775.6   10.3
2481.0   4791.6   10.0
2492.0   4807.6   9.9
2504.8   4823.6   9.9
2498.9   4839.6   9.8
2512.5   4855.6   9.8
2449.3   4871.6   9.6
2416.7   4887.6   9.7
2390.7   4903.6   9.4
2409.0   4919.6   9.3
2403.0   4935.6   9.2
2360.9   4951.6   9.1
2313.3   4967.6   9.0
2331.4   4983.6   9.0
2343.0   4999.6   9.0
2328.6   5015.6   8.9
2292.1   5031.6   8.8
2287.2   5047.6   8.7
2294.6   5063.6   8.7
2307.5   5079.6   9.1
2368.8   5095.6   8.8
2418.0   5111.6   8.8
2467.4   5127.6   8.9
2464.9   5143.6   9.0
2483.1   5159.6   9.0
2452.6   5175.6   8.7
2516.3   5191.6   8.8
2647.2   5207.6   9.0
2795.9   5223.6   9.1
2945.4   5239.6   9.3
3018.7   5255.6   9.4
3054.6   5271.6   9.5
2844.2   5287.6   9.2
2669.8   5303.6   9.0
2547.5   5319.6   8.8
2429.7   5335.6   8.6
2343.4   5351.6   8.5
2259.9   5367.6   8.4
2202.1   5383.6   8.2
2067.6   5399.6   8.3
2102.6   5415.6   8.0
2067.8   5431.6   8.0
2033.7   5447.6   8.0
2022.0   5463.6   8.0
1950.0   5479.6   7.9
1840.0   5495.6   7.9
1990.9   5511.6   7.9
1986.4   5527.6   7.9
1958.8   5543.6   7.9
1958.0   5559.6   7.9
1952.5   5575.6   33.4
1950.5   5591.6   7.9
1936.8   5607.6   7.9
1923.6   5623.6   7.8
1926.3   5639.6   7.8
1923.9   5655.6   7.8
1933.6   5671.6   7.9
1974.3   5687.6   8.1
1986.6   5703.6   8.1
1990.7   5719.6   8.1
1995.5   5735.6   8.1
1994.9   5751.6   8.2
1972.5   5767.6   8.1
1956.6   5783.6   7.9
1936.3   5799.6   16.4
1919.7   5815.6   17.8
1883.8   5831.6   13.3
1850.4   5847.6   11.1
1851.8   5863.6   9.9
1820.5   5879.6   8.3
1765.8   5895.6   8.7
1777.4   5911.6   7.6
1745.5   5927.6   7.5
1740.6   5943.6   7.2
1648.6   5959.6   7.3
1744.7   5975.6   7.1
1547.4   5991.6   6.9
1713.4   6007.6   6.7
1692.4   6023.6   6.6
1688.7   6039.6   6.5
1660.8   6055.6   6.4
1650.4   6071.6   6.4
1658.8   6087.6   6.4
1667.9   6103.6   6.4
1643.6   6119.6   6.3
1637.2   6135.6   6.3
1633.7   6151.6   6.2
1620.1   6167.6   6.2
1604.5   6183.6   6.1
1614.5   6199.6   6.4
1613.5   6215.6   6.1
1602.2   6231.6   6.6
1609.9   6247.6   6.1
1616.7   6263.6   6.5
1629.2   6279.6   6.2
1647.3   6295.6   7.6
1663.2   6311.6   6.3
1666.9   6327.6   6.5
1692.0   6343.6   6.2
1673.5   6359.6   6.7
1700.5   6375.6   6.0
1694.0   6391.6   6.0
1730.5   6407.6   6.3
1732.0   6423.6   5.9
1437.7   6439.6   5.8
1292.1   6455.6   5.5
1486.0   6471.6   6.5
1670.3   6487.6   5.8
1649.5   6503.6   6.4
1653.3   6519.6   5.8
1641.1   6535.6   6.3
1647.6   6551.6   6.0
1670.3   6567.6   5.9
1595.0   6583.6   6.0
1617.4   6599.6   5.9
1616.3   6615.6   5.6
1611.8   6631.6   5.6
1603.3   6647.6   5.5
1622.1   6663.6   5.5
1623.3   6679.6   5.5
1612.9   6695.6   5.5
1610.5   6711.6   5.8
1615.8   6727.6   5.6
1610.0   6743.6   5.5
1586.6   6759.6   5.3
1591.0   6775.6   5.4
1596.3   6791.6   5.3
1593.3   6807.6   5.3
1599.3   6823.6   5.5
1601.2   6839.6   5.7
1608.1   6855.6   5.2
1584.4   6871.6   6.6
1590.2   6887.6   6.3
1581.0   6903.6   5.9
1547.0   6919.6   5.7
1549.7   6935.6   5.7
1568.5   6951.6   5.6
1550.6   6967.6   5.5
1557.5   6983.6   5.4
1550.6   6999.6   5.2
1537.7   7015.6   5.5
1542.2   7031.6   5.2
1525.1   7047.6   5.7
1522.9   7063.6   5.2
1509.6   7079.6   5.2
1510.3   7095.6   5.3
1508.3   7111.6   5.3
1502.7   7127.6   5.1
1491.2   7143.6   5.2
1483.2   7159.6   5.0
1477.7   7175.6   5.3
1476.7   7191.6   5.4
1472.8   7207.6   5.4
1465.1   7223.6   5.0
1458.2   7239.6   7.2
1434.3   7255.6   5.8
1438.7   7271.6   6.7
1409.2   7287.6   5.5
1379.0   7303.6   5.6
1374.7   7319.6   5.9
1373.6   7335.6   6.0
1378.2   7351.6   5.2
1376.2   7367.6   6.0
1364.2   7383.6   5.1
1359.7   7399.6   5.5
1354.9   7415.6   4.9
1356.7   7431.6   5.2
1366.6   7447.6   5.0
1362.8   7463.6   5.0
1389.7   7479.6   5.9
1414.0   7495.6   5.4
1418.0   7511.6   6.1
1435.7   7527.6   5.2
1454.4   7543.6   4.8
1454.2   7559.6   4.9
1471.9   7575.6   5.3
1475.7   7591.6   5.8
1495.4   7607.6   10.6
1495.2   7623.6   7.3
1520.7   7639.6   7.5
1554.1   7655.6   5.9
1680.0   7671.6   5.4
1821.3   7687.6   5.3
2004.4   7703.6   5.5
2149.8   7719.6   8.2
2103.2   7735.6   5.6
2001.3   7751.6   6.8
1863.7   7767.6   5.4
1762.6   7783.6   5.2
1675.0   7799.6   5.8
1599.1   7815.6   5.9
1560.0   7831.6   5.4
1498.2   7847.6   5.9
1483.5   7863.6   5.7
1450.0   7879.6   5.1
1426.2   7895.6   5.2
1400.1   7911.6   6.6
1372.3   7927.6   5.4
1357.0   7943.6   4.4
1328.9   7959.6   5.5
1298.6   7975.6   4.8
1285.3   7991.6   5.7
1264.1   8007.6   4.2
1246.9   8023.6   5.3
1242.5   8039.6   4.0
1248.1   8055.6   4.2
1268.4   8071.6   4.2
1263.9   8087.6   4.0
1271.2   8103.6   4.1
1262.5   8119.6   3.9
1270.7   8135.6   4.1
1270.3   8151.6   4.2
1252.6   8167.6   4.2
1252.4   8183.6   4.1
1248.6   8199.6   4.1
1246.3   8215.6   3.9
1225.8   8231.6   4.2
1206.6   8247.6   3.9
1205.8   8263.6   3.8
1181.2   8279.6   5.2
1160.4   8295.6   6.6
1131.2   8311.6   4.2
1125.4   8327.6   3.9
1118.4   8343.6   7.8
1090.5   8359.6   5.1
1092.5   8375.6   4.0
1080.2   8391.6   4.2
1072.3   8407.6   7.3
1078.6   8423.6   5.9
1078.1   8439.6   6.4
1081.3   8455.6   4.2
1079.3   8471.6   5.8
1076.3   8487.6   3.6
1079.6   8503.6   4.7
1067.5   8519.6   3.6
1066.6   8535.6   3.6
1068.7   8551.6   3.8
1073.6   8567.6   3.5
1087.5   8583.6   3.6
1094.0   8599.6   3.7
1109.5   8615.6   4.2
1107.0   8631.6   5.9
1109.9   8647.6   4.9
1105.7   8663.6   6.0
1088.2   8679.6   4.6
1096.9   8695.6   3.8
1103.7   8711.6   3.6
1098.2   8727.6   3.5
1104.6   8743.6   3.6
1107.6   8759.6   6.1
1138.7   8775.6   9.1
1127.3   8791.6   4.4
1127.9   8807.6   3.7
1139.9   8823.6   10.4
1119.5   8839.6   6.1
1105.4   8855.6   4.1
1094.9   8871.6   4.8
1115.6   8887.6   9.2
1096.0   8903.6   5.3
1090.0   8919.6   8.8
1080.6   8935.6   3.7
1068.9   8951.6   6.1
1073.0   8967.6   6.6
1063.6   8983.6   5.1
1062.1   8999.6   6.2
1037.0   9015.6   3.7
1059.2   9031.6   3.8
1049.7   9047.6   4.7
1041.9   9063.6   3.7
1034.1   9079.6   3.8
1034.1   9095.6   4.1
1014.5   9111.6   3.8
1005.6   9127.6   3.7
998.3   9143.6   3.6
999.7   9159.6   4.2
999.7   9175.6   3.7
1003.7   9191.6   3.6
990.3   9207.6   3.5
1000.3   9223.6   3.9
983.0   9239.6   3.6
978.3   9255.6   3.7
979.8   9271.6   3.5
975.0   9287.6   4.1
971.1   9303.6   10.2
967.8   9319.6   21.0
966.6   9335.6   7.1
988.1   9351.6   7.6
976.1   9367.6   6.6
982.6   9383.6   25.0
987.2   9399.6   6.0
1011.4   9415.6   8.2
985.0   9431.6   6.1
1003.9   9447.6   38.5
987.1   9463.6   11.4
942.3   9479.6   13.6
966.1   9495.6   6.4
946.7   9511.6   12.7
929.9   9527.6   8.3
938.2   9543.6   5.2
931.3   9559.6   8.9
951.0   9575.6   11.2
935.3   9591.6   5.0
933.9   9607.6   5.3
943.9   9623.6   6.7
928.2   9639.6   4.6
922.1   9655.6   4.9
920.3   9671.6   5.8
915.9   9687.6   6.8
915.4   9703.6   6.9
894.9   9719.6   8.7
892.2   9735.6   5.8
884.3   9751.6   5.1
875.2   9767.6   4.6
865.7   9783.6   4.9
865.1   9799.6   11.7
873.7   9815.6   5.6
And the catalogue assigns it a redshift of 1.761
